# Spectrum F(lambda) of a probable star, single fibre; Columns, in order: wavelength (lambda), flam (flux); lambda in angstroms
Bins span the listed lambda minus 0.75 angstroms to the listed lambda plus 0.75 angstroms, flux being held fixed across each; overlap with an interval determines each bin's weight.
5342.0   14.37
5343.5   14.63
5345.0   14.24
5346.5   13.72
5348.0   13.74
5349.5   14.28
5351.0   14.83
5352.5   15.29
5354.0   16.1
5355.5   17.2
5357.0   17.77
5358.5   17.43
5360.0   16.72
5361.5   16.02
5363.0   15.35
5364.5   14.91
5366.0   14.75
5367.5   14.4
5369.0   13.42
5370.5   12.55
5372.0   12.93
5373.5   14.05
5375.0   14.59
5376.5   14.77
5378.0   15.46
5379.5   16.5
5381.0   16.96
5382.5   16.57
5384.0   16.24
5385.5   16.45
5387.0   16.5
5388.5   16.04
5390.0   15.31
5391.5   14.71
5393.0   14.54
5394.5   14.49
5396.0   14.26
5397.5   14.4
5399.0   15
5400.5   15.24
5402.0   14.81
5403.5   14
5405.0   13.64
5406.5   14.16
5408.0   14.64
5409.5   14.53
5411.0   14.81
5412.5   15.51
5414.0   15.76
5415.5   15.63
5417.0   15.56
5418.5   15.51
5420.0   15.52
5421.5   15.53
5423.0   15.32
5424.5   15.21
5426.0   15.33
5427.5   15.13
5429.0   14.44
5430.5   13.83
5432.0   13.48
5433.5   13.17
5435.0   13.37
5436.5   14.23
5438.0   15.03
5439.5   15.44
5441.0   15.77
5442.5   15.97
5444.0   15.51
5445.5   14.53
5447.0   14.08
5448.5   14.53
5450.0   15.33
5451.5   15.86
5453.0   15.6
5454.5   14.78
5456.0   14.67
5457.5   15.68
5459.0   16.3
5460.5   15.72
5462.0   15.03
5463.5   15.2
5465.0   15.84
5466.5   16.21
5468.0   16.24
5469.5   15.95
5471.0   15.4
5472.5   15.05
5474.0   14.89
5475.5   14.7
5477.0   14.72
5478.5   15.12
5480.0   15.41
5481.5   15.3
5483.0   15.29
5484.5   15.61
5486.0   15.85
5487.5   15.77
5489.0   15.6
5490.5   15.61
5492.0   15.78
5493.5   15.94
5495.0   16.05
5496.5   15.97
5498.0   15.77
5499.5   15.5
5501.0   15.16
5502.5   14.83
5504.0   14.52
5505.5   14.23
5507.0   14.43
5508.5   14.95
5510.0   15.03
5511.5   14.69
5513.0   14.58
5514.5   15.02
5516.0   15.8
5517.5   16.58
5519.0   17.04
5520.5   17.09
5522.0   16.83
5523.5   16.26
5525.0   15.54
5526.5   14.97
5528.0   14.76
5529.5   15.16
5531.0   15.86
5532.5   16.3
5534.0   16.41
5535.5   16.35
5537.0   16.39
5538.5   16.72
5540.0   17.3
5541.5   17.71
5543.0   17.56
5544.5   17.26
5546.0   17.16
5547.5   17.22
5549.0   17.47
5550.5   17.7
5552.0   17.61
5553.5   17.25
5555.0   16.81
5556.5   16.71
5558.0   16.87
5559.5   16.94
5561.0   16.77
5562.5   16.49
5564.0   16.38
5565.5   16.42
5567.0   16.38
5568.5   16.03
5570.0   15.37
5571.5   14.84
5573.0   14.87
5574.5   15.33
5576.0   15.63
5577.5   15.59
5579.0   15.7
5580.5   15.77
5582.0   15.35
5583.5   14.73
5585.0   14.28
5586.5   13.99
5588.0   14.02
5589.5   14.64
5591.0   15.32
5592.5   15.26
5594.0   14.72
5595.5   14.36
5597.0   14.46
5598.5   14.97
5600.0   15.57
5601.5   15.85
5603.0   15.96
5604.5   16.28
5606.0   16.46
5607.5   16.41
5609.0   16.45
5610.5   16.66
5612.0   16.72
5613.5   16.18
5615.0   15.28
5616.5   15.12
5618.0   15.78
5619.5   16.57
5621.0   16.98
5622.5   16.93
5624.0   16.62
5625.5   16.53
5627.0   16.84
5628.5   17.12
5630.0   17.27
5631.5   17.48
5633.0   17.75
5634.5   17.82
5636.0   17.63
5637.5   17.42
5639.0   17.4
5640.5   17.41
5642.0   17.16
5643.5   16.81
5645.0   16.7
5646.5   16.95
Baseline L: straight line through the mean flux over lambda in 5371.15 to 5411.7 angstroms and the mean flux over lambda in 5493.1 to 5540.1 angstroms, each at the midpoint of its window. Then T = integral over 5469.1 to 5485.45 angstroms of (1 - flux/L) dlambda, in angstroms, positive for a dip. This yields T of 0.26 angstroms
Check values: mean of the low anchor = 15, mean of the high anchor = 15.7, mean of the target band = 15.2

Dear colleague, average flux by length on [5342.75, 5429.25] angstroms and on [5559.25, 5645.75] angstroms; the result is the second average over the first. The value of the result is 1.1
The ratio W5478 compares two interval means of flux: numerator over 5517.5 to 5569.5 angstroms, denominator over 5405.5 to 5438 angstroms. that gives 1.1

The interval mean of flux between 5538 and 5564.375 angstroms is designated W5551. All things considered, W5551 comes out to 17.1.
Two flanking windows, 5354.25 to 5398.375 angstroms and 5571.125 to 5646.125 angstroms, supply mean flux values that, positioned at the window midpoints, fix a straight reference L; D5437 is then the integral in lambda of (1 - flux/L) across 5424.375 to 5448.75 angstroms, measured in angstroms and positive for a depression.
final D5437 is 1.4 angstroms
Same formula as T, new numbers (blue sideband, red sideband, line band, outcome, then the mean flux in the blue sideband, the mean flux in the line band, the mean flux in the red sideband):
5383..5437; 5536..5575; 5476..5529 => 1.9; 14.9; 15.5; 16.7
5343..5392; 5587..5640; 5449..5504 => 0.8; 15.3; 15.5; 16.2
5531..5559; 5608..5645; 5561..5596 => 3.3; 17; 15.3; 16.8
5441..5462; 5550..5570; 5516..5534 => 0.2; 15.3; 16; 16.7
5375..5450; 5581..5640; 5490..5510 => 0.3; 15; 15.3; 16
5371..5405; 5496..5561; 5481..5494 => 0.2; 15.1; 15.6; 16.2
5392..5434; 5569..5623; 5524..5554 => -2.6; 14.8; 16.6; 15.5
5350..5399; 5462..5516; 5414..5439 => 0.9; 15.3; 14.8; 15.3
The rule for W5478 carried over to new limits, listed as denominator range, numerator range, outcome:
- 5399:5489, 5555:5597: 1.03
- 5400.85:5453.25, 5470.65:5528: 1.04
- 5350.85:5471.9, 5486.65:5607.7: 1.04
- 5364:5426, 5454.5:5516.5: 1.02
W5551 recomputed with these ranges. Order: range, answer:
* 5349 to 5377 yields 15.1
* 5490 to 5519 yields 15.3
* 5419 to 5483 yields 15.1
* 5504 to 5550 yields 16.1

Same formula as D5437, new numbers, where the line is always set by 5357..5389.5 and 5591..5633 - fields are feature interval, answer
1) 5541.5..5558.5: -1.4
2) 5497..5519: 0.9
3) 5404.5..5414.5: 0.5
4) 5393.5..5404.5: 0.7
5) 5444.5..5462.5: 0.5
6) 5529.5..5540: -0.3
